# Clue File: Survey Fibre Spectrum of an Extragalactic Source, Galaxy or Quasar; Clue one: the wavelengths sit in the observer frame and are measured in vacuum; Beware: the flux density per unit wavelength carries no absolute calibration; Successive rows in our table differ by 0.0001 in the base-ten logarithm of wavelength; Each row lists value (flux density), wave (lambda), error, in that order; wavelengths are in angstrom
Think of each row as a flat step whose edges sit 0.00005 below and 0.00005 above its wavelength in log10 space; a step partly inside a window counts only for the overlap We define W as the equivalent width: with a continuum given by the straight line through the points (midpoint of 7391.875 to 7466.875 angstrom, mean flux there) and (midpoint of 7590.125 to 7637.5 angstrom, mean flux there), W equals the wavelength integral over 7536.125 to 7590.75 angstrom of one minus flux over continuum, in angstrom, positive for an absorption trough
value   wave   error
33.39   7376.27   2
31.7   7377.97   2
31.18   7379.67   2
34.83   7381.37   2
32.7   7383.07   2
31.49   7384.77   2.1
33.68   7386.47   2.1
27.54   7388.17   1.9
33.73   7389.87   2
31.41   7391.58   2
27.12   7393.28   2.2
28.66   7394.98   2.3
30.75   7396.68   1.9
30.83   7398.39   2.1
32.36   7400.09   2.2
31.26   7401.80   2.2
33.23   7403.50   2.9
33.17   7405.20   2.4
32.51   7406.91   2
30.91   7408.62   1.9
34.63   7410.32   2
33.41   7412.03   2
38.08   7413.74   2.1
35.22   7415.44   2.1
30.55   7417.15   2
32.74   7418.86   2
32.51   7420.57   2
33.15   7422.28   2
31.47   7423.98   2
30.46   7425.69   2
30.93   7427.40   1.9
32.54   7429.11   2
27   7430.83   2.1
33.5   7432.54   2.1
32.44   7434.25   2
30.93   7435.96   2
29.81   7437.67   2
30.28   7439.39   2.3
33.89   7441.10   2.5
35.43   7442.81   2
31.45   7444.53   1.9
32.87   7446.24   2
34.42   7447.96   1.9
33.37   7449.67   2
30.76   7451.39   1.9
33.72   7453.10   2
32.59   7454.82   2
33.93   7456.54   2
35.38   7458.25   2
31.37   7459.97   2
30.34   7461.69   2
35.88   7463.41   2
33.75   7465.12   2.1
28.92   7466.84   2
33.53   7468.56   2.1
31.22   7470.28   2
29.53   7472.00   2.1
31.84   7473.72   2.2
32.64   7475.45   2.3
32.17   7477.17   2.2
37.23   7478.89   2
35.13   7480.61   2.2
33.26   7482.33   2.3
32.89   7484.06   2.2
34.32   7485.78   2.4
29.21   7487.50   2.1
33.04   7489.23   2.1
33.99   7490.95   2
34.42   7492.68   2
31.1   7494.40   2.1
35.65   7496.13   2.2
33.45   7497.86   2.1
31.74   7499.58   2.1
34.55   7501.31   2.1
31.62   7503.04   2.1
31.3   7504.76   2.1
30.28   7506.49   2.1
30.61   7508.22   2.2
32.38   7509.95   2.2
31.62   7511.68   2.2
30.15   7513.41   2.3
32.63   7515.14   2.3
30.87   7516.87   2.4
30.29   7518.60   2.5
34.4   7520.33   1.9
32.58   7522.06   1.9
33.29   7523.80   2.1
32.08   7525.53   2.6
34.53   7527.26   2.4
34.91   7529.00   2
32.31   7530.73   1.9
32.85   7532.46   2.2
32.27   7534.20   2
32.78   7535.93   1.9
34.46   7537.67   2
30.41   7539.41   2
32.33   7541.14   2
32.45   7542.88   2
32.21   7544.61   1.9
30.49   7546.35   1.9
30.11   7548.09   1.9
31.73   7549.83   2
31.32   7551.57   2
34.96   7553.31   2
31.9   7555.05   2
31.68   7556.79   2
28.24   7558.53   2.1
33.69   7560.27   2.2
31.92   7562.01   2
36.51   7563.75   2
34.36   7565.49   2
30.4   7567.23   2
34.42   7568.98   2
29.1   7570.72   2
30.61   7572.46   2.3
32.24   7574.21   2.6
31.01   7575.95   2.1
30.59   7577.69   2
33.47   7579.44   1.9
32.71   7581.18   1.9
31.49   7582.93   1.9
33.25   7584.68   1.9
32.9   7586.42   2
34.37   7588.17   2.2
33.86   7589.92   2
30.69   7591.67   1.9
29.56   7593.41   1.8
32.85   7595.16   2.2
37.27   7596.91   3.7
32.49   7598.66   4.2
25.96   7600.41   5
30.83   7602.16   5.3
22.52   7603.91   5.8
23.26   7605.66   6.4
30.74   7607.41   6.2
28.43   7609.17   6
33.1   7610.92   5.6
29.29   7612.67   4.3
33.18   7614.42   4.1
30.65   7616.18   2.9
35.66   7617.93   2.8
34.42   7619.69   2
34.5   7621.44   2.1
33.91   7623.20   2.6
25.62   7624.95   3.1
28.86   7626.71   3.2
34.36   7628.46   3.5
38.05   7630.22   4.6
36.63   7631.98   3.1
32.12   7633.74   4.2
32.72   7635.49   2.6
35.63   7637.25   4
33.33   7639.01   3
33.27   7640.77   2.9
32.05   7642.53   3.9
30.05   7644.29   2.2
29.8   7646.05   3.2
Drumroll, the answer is -0.8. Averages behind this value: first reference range 32.3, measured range 32.2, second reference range 31.6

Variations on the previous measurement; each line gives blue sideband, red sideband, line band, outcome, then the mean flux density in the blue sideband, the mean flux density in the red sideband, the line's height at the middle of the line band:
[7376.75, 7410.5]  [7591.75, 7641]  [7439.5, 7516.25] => -2.5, 31.6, 31.7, 31.7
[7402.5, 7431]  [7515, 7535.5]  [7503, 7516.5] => 0.6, 32.6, 32.8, 32.7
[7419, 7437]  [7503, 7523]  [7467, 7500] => -1.4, 31.5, 31.6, 31.6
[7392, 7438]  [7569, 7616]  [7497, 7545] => -1.5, 31.9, 31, 31.4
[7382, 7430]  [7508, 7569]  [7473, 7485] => -0.5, 32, 32.3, 32.2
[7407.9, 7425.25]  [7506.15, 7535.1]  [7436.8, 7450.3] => 0.1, 33.2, 32.3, 33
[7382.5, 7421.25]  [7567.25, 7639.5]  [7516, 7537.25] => -0.6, 32.1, 31.8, 31.9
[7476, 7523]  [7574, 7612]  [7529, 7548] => -0.2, 32.6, 31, 32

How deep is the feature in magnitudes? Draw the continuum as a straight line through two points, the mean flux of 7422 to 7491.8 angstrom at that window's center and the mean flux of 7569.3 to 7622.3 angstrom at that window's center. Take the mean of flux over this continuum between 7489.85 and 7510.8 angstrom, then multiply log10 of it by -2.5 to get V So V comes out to -0.016 mag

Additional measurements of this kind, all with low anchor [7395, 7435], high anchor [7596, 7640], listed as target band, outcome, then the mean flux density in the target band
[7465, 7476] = 0.023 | 31.4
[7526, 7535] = -0.045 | 33.3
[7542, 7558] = 0.005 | 31.8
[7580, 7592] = -0.035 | 32.9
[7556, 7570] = -0.025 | 32.6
